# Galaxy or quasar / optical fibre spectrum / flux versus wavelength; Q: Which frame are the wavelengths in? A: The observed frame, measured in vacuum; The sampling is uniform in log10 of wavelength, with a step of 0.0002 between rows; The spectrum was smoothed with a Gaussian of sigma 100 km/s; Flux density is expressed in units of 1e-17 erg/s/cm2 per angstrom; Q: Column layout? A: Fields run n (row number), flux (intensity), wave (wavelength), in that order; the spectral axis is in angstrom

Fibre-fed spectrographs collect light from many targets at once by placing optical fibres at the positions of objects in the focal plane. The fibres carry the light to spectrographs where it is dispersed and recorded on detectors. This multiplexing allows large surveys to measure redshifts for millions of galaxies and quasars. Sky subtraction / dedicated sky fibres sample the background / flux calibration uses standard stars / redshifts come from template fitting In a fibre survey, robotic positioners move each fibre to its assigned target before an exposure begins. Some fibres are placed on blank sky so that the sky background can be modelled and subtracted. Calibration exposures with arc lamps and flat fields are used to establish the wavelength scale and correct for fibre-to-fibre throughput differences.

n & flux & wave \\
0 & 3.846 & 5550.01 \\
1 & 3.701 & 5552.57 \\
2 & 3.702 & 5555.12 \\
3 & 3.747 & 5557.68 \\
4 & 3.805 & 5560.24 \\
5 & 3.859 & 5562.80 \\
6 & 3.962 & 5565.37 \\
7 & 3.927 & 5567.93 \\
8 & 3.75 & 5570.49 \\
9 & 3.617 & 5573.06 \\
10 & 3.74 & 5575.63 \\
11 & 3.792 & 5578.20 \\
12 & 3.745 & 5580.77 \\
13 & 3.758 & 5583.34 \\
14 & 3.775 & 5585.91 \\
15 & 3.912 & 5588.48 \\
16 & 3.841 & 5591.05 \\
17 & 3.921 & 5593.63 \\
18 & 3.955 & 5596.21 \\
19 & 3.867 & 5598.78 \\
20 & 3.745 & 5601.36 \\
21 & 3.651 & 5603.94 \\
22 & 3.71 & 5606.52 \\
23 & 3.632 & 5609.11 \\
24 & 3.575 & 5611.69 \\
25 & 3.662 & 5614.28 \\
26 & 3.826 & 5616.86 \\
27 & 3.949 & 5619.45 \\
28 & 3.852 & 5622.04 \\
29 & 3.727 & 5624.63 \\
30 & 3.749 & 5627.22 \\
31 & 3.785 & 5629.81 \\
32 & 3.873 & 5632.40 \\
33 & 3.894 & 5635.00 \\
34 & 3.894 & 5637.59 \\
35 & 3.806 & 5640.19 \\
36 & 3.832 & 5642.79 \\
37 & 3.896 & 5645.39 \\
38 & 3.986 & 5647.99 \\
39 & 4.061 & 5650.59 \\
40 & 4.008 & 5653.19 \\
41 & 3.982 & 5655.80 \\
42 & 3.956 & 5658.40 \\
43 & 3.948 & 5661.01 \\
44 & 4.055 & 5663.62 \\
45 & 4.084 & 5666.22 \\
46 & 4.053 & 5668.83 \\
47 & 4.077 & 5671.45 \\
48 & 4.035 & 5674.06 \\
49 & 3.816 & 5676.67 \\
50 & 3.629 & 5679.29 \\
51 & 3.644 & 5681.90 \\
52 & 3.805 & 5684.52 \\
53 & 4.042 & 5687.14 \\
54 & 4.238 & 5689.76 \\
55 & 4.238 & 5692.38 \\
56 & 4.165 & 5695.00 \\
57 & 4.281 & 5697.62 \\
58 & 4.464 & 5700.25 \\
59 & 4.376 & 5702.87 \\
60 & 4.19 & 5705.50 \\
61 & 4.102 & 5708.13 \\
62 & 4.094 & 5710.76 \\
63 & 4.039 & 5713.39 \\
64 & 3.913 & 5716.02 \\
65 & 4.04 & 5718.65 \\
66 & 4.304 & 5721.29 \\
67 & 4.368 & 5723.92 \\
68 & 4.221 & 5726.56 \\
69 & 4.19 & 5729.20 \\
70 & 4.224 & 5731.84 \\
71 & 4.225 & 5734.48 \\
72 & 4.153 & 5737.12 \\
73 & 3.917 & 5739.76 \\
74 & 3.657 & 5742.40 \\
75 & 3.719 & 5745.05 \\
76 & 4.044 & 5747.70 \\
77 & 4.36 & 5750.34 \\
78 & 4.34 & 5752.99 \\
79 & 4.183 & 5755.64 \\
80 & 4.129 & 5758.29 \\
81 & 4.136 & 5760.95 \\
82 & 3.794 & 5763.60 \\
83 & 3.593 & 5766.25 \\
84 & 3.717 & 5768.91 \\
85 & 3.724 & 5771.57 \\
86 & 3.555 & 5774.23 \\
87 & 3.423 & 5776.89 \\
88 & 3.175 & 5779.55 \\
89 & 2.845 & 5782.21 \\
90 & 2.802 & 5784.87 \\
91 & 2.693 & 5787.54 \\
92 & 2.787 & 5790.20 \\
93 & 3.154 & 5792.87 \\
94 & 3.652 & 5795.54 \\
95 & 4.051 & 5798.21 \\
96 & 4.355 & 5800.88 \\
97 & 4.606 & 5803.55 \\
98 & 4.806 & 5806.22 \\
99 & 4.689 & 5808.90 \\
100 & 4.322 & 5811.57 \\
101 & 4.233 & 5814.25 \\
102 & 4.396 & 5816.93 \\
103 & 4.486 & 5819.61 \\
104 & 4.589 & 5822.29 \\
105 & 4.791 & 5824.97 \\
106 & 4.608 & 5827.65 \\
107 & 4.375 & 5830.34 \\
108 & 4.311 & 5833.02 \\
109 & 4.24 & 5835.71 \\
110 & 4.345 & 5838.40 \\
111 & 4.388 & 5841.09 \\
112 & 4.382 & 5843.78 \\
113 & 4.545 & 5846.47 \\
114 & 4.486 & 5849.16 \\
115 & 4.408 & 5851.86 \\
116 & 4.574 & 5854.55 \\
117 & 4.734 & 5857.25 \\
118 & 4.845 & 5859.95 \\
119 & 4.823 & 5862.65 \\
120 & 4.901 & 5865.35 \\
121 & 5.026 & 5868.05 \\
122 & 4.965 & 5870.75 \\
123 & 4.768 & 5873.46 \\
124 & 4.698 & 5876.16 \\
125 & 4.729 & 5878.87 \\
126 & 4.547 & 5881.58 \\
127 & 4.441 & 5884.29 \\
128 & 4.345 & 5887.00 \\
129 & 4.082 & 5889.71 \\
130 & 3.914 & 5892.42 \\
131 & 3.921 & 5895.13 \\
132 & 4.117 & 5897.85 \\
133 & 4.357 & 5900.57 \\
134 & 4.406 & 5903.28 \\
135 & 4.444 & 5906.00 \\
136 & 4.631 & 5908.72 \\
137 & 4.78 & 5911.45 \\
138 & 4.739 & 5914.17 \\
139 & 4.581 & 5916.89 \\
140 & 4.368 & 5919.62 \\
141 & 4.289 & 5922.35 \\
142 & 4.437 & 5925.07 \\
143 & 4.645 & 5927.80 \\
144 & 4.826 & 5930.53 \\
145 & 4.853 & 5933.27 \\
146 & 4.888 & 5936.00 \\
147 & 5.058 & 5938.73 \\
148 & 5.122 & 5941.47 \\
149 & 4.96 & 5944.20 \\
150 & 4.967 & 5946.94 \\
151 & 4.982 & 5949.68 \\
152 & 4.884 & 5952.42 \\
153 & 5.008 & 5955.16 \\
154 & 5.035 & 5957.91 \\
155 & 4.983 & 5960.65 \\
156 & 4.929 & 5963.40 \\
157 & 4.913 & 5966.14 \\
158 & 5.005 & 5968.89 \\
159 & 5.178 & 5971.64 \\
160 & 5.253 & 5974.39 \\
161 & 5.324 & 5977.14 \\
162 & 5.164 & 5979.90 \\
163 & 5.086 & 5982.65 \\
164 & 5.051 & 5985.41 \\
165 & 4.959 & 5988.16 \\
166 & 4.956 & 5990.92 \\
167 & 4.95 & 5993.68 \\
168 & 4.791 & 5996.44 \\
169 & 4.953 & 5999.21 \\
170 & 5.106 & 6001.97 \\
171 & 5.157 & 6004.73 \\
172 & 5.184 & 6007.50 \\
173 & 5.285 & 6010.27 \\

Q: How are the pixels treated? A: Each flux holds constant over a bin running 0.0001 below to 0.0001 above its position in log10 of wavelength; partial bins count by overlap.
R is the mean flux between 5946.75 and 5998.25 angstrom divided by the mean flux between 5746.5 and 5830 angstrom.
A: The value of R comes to 1.27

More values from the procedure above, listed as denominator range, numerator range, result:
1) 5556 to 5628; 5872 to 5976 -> 1.24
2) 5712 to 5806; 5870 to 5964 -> 1.21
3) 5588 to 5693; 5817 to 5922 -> 1.16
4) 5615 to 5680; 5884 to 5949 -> 1.16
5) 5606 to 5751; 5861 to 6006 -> 1.20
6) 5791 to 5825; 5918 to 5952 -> 1.12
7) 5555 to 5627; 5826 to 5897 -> 1.19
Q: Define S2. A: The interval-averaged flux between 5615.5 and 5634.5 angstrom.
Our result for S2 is 3.83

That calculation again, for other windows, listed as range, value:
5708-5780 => 3.98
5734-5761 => 4.07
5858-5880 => 4.84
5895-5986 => 4.81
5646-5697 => 3.99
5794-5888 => 4.53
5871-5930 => 4.46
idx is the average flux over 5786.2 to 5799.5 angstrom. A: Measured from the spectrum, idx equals 3.26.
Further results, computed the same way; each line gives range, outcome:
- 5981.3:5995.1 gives 5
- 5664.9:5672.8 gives 4.07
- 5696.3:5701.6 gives 4.37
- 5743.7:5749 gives 3.87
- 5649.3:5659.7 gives 4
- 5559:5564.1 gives 3.83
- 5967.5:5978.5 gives 5.19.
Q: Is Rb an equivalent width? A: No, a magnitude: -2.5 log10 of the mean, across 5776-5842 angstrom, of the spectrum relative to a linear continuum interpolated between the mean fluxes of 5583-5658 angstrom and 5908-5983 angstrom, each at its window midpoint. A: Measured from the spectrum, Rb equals 0.11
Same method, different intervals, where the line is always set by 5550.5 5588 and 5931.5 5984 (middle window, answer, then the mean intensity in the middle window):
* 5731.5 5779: 0.12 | 3.92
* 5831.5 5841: 0.08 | 4.31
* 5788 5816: 0.13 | 4.03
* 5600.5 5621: 0.06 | 3.72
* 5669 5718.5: 0.03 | 4.06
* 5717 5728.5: 0.01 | 4.22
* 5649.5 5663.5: 0.02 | 3.99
